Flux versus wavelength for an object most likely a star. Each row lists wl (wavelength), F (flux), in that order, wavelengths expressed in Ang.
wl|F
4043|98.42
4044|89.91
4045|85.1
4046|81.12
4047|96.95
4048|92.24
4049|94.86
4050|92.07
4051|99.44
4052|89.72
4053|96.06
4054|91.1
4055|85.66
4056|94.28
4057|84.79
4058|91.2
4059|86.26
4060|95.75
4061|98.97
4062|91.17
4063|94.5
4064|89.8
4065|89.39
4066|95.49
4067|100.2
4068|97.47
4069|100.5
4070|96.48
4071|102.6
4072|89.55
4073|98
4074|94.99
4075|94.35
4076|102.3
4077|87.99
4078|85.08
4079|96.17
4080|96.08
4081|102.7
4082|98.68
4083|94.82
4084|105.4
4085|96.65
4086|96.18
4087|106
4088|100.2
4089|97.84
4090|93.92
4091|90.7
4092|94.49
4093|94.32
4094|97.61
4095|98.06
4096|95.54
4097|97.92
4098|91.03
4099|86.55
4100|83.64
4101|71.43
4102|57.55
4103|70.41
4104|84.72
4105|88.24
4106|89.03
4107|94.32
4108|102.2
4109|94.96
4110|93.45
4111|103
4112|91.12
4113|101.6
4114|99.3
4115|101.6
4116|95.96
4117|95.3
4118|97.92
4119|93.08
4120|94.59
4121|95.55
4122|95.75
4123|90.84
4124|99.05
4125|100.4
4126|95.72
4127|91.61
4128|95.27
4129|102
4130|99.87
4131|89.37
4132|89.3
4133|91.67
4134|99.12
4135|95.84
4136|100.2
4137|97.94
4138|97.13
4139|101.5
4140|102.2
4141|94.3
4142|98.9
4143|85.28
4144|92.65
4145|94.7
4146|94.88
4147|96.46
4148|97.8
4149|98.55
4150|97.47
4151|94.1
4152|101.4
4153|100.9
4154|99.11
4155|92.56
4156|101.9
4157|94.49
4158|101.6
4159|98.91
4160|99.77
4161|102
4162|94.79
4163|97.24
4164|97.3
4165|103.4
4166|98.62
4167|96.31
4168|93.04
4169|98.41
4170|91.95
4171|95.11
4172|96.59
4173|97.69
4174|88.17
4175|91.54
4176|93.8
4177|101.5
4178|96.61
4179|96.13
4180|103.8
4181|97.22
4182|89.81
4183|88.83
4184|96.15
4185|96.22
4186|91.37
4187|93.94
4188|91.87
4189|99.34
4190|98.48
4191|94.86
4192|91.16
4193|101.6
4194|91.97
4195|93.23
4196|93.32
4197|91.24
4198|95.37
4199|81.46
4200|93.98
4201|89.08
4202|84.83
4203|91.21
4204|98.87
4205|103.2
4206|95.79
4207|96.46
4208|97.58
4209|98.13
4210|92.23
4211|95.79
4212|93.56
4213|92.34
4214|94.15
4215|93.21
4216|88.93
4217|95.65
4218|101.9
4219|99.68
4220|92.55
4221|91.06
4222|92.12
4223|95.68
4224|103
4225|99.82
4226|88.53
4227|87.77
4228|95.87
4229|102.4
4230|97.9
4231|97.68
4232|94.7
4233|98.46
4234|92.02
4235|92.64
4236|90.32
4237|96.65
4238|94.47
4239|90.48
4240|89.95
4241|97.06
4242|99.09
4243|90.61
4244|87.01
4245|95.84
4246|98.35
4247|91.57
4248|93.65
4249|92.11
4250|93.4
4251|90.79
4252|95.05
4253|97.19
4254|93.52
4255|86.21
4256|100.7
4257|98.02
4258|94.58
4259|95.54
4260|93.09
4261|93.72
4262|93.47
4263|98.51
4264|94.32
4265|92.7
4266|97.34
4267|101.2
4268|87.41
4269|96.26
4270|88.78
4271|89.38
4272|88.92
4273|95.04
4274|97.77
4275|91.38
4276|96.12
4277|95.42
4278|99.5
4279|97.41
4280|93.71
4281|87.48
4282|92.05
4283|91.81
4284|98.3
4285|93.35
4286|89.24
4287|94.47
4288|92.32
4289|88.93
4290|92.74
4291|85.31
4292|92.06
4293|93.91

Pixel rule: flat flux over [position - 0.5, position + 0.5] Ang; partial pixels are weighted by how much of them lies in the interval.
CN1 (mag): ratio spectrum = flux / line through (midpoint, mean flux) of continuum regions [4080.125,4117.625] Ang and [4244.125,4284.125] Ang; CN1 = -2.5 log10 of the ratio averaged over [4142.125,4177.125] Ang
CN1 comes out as -0.033 mag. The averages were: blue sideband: 93.5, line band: 96.5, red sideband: 94.1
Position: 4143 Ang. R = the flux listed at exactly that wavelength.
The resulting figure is 85.28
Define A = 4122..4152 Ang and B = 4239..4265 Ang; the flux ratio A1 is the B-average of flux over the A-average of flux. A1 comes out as 1.0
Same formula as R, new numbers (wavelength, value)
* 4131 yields 89.37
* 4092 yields 94.49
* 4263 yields 98.51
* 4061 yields 98.97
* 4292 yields 92.06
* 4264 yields 94.32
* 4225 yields 99.82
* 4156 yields 101.9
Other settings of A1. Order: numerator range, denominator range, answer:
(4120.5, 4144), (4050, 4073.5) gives 1.02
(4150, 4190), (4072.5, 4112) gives 1.04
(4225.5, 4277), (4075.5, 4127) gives 1.00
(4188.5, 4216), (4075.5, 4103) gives 1.01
